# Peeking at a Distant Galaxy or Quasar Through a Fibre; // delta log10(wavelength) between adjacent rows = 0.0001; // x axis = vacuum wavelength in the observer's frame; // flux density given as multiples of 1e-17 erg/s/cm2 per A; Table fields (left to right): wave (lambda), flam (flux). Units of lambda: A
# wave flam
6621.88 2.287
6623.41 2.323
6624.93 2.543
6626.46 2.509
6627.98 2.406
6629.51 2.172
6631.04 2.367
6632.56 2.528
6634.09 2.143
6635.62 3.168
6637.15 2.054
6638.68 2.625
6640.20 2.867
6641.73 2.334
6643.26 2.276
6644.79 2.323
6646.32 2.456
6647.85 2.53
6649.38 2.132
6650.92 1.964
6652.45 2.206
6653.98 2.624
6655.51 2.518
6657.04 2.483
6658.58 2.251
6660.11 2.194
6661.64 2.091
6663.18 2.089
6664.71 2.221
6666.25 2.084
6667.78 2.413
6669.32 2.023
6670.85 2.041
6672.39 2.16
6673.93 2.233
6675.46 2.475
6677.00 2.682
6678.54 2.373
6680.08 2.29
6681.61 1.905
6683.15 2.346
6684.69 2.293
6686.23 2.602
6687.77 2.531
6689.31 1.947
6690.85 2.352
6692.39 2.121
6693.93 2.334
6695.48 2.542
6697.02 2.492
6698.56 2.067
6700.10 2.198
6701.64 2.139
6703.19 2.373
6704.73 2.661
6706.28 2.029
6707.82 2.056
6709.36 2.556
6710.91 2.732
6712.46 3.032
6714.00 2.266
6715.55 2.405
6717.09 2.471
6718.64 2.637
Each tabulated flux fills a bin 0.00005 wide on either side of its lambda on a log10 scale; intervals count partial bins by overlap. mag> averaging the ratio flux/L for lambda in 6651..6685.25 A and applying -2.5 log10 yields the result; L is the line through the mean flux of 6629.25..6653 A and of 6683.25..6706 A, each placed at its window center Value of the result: 0.04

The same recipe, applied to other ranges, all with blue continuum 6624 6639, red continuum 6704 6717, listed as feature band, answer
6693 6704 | 0.07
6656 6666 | 0.11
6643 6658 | 0.04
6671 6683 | 0.08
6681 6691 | 0.08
